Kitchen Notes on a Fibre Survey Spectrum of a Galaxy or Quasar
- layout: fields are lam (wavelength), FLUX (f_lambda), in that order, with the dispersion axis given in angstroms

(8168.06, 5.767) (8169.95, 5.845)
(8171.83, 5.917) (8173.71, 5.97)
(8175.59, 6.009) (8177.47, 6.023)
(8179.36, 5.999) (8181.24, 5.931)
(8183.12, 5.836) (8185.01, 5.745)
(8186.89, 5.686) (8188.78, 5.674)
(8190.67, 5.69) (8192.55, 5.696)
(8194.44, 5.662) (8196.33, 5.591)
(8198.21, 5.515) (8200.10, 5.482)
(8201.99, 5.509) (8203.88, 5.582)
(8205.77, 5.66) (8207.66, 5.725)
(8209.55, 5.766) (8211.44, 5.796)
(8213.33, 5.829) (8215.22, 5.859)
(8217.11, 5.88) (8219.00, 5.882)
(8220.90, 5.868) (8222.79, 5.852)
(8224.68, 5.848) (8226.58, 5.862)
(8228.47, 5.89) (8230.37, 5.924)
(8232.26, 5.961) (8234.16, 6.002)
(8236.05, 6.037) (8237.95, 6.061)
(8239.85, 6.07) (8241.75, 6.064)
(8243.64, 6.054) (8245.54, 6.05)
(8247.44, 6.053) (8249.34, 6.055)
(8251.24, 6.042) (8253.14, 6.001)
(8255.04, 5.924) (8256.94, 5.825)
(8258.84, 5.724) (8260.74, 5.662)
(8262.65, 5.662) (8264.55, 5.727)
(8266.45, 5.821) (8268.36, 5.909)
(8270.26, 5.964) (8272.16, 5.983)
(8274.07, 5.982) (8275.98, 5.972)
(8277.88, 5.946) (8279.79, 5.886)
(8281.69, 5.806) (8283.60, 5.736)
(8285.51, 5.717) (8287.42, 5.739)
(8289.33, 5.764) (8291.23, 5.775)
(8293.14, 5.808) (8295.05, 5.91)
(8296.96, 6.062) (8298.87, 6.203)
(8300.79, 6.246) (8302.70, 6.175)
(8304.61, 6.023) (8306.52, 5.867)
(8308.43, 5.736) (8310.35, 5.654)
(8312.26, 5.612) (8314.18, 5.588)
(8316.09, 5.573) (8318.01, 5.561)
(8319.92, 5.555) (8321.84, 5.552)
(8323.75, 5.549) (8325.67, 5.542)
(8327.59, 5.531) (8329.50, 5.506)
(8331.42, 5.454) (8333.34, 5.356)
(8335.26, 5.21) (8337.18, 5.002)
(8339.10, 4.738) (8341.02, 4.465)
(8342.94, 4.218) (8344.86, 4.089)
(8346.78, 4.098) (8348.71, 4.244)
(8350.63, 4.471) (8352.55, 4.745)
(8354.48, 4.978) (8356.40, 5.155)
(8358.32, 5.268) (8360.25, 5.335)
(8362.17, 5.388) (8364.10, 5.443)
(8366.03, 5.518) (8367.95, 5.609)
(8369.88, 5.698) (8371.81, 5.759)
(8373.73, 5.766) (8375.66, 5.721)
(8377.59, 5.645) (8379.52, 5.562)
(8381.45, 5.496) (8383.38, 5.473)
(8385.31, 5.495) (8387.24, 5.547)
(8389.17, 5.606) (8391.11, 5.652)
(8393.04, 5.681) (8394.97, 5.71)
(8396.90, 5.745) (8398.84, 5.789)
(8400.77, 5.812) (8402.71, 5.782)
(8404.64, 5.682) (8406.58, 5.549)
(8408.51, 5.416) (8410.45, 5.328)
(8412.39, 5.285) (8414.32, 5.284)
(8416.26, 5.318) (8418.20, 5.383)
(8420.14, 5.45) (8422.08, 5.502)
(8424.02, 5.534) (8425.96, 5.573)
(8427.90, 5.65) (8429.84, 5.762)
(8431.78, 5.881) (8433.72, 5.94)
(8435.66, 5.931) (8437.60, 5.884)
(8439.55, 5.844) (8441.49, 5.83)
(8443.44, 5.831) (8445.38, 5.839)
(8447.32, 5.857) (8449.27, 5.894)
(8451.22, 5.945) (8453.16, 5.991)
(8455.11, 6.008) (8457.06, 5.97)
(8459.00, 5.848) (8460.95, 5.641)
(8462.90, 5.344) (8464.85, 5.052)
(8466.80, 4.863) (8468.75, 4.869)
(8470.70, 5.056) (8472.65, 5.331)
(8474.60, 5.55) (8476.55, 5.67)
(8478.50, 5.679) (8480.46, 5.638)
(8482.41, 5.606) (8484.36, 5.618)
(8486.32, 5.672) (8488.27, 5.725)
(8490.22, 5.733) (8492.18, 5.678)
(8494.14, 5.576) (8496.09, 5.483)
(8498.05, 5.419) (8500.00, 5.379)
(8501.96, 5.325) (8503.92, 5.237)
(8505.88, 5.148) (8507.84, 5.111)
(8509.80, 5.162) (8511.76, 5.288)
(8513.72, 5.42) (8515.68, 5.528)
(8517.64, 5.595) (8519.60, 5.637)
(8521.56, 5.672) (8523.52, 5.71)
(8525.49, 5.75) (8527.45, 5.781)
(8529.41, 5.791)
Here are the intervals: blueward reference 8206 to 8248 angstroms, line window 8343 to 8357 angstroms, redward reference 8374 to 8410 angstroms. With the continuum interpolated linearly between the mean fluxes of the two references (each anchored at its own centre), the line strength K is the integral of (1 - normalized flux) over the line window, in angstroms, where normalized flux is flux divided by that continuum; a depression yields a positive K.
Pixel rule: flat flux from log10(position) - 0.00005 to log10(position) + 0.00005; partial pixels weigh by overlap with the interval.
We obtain 2.9 angstroms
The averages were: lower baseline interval 5.92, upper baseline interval 5.63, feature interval 4.5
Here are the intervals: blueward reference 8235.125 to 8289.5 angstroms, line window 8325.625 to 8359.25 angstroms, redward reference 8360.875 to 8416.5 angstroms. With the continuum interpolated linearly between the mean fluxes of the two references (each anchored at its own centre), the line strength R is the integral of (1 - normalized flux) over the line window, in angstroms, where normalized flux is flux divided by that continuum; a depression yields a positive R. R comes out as 4.9 angstroms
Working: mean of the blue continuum 5.91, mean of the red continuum 5.58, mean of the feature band 4.88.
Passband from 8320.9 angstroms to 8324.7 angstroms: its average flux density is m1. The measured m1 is 5.56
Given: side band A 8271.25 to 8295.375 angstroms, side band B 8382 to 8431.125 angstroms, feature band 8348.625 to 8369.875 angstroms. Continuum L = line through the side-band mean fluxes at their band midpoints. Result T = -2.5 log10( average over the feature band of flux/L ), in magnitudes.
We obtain 0.10 mag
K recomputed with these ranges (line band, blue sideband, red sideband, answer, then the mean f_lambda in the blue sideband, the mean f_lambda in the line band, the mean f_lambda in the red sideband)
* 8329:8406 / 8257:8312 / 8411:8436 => 5.2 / 5.87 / 5.3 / 5.56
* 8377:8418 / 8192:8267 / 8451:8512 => 0.3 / 5.84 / 5.56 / 5.48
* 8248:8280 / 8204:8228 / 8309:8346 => -1.8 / 5.81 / 5.89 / 5.25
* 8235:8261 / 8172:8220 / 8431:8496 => -1.1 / 5.76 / 5.98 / 5.66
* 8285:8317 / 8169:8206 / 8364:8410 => -1.0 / 5.75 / 5.85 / 5.63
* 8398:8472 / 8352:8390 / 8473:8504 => -1.2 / 5.47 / 5.61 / 5.57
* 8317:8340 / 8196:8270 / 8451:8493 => 1.4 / 5.85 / 5.38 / 5.56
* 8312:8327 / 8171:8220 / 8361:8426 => 0.2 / 5.77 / 5.56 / 5.56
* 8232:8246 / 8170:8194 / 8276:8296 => -0.5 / 5.84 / 6.04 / 5.82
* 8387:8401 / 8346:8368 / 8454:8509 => -1.5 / 5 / 5.69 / 5.47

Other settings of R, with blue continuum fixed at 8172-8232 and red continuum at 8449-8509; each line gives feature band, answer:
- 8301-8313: -0.4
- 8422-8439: -0.6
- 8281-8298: -0.3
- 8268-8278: -0.4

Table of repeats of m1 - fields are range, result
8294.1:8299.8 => 6.06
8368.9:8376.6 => 5.74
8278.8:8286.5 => 5.78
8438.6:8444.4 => 5.83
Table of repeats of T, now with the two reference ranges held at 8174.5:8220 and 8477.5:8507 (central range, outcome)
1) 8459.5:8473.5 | 0.07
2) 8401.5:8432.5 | 0.01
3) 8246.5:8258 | -0.05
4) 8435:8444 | -0.06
